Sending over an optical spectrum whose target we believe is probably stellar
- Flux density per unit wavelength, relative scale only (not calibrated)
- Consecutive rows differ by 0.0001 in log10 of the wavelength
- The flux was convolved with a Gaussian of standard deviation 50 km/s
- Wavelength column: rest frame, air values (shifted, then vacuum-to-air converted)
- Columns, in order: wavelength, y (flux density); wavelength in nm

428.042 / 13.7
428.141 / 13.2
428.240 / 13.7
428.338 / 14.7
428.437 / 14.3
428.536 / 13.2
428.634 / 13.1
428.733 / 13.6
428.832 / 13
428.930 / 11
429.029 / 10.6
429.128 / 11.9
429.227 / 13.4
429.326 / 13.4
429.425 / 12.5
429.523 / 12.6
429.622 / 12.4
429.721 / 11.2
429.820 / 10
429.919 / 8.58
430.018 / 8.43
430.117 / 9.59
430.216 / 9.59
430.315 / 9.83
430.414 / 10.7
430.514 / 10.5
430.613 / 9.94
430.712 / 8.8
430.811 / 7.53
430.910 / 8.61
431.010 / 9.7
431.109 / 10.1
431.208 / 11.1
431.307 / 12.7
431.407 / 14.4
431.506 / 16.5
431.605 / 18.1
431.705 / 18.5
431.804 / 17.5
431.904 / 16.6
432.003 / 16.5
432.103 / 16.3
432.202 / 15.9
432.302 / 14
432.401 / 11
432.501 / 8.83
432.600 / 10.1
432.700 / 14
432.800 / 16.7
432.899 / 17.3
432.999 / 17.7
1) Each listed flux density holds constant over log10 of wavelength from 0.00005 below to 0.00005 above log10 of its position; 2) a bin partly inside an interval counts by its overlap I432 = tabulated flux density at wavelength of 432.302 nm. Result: 14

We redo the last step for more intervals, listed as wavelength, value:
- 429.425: 12.5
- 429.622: 12.4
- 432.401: 11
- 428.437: 14.3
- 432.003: 16.5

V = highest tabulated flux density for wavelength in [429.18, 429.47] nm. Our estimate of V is 13.4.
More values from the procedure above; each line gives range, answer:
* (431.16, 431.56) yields 16.5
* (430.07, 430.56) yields 10.7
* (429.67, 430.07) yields 11.2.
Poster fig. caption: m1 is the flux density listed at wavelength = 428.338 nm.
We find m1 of 14.7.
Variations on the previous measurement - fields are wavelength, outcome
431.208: 11.1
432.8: 16.7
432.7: 14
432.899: 17.3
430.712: 8.8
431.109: 10.1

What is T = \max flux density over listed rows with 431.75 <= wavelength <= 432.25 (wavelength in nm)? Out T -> 17.5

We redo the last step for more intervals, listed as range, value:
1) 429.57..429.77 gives 12.4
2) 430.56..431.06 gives 9.94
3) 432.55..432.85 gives 16.7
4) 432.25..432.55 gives 14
